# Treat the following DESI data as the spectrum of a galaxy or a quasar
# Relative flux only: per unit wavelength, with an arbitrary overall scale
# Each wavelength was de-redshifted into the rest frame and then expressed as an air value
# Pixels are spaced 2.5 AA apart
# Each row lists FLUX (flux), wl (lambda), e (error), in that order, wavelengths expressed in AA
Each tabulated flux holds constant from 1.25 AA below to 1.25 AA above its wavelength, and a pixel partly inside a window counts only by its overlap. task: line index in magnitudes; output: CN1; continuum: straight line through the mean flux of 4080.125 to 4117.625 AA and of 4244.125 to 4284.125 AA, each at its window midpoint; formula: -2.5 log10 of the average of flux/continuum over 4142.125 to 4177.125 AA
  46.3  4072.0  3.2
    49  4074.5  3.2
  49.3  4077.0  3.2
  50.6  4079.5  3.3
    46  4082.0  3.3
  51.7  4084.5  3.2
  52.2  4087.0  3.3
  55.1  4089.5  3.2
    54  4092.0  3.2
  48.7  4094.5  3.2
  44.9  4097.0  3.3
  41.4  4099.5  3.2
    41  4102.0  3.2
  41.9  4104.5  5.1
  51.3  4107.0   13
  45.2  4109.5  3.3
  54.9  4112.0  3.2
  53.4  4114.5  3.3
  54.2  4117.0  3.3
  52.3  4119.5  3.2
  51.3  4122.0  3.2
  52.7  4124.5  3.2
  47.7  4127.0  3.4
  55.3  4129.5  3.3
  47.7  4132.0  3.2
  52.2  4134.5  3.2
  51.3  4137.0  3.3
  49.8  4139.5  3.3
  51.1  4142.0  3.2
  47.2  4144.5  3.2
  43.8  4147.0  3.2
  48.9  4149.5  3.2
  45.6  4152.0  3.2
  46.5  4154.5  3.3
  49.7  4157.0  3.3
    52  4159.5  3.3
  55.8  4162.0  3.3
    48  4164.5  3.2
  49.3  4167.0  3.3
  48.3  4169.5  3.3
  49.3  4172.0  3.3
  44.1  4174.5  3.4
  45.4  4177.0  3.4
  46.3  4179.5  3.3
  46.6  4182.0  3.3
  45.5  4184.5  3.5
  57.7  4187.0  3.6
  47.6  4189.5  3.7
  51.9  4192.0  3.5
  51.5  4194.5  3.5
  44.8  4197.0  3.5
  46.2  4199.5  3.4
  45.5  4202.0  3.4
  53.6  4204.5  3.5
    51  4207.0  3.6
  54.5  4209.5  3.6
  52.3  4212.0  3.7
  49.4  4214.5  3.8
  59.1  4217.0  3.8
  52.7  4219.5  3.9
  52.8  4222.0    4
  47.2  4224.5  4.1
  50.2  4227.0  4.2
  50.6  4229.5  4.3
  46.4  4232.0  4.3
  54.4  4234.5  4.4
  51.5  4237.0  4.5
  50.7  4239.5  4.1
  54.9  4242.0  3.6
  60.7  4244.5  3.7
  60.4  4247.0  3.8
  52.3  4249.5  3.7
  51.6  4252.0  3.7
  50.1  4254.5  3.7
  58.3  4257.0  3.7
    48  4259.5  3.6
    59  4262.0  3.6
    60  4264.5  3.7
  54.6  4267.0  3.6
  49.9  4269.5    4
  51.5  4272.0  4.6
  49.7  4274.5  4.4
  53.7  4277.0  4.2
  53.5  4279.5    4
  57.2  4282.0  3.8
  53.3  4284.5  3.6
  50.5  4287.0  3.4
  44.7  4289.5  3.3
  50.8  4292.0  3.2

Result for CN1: 0.057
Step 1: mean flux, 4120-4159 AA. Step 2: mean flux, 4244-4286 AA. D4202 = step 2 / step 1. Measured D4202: 1.10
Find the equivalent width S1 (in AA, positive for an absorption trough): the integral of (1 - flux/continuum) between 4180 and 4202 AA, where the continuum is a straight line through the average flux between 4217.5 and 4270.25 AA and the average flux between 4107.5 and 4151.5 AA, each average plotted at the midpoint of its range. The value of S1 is 1.4 AA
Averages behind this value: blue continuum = 50.5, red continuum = 53.3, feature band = 48.7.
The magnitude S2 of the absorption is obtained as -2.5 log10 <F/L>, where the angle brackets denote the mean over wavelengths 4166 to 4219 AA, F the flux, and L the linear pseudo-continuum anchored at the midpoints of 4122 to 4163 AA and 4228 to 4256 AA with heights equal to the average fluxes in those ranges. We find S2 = 0.041 mag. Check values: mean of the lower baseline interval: 49.8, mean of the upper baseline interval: 53.1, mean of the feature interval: 49.6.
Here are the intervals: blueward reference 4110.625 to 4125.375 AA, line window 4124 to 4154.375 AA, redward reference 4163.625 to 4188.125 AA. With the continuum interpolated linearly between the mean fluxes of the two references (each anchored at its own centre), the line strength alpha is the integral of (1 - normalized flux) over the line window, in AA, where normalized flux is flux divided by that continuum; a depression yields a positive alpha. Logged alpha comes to 1.2 AA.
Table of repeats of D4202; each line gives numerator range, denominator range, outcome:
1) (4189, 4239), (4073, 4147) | 1.02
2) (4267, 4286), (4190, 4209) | 1.07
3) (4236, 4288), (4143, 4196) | 1.11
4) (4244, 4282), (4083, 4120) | 1.10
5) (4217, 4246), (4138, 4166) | 1.07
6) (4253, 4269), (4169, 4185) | 1.18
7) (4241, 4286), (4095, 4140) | 1.10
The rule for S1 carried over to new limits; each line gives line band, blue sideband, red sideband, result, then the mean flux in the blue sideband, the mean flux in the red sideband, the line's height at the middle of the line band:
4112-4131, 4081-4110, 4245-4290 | -1.5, 47.9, 53.5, 48.7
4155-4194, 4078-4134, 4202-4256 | 1.6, 49.7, 52.5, 51.3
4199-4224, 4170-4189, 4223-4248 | -0.6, 47.9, 52.6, 50.6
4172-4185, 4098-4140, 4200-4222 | 1.3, 49.6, 52.1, 51.2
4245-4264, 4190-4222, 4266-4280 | -1.1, 51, 52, 51.8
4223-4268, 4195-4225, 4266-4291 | -1.8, 50.9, 51.8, 51.4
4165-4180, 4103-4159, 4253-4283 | 1.1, 49.7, 53.7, 50.9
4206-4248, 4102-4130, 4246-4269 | 0.7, 50.4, 54.7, 53.8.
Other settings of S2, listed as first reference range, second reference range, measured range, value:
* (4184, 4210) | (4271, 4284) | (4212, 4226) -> -0.03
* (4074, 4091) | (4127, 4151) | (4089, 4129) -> 0.02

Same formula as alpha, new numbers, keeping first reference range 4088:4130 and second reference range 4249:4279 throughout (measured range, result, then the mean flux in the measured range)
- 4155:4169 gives 0.1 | 50.6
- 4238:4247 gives -0.6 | 56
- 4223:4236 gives 0.6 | 49.9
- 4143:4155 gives 1.0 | 46.5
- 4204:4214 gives -0.1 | 52.5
